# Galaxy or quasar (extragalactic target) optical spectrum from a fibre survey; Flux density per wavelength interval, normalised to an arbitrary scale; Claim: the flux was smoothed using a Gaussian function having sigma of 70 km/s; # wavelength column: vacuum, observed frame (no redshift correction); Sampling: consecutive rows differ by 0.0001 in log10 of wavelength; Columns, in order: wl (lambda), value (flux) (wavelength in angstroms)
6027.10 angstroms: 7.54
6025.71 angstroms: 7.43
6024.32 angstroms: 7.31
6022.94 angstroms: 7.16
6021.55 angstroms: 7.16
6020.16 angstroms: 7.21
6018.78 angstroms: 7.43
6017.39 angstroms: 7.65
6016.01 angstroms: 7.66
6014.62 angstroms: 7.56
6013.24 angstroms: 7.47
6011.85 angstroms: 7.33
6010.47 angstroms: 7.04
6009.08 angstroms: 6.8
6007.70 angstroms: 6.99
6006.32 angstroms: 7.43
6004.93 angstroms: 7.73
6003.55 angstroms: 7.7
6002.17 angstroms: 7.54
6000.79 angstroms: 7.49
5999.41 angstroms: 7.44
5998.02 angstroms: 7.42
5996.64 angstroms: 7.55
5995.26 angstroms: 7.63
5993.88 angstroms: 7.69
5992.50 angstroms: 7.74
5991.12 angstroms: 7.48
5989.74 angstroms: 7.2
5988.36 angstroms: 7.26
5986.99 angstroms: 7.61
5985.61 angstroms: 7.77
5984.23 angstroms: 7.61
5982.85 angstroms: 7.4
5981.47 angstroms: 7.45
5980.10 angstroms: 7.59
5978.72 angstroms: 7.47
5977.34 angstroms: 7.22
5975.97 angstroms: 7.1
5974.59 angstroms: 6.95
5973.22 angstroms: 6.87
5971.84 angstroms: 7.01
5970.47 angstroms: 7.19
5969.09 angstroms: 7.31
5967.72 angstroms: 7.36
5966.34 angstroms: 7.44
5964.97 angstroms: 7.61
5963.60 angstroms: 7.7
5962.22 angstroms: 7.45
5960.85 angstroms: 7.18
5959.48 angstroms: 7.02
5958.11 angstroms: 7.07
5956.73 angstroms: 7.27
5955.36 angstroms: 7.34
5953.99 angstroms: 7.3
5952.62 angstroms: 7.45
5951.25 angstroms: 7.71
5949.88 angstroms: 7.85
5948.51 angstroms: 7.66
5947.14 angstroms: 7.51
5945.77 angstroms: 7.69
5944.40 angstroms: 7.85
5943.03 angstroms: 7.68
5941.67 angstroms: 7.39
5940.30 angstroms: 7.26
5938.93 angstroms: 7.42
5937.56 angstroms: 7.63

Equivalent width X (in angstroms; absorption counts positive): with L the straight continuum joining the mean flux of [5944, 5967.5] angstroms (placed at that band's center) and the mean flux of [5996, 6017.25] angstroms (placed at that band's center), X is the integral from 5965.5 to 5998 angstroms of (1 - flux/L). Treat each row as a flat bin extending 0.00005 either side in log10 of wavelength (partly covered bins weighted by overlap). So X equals 0.2 angstroms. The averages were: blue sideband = 7.47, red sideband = 7.41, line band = 7.39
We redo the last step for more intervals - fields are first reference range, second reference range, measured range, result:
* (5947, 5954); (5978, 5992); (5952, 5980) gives 1.05 angstroms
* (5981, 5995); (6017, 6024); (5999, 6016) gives 0.02 angstroms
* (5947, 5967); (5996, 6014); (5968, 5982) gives 0.37 angstroms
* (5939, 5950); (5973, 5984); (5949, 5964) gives 0.18 angstroms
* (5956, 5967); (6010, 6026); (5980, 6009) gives -0.53 angstroms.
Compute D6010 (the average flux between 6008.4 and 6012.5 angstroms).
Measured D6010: 7.05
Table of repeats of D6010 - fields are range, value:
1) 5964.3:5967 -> 7.54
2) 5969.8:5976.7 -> 7.03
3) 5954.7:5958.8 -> 7.22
